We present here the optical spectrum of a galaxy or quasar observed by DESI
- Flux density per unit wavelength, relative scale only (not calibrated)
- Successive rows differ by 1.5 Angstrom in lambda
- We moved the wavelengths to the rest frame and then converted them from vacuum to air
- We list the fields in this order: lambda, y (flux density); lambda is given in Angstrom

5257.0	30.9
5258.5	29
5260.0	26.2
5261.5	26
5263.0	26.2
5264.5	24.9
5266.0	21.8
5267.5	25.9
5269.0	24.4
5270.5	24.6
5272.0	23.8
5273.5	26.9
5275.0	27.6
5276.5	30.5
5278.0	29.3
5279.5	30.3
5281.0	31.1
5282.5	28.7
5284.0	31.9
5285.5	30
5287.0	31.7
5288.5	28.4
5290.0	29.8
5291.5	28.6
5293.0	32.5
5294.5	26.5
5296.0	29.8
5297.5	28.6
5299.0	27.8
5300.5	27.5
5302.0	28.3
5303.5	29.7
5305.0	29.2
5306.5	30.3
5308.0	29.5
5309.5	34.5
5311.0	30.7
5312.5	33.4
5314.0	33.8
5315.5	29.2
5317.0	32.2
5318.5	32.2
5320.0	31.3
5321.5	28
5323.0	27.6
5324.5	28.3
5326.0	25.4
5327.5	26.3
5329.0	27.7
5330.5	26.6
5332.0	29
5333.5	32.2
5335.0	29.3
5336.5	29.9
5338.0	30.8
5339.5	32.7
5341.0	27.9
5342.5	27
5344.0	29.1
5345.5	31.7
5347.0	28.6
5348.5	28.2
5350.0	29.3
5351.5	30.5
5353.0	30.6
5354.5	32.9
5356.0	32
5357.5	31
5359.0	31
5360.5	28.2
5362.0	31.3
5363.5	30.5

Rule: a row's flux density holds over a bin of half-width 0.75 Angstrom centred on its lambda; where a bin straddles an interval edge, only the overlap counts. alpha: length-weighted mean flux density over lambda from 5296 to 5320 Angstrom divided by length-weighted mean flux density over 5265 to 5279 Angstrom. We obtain 1.17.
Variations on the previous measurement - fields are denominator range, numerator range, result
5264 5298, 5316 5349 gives 1.04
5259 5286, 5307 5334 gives 1.10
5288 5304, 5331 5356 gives 1.04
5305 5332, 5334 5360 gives 1.01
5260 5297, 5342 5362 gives 1.08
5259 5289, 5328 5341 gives 1.08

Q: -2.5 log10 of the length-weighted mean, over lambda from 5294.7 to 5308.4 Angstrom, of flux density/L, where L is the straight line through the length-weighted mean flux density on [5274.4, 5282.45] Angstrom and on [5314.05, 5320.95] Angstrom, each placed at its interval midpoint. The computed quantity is 0.07 mag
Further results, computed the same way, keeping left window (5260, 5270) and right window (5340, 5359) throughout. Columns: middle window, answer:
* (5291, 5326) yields -0.09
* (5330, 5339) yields -0.03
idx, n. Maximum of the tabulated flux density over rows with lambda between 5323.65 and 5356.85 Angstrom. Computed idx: 32.9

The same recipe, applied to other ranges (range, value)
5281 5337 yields 34.5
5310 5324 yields 33.8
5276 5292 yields 31.9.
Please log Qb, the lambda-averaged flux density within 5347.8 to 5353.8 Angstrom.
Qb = 29.7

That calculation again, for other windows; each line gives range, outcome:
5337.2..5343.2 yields 29.6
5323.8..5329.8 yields 26.9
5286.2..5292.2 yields 29.6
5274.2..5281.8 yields 29.7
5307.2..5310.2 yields 31.9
